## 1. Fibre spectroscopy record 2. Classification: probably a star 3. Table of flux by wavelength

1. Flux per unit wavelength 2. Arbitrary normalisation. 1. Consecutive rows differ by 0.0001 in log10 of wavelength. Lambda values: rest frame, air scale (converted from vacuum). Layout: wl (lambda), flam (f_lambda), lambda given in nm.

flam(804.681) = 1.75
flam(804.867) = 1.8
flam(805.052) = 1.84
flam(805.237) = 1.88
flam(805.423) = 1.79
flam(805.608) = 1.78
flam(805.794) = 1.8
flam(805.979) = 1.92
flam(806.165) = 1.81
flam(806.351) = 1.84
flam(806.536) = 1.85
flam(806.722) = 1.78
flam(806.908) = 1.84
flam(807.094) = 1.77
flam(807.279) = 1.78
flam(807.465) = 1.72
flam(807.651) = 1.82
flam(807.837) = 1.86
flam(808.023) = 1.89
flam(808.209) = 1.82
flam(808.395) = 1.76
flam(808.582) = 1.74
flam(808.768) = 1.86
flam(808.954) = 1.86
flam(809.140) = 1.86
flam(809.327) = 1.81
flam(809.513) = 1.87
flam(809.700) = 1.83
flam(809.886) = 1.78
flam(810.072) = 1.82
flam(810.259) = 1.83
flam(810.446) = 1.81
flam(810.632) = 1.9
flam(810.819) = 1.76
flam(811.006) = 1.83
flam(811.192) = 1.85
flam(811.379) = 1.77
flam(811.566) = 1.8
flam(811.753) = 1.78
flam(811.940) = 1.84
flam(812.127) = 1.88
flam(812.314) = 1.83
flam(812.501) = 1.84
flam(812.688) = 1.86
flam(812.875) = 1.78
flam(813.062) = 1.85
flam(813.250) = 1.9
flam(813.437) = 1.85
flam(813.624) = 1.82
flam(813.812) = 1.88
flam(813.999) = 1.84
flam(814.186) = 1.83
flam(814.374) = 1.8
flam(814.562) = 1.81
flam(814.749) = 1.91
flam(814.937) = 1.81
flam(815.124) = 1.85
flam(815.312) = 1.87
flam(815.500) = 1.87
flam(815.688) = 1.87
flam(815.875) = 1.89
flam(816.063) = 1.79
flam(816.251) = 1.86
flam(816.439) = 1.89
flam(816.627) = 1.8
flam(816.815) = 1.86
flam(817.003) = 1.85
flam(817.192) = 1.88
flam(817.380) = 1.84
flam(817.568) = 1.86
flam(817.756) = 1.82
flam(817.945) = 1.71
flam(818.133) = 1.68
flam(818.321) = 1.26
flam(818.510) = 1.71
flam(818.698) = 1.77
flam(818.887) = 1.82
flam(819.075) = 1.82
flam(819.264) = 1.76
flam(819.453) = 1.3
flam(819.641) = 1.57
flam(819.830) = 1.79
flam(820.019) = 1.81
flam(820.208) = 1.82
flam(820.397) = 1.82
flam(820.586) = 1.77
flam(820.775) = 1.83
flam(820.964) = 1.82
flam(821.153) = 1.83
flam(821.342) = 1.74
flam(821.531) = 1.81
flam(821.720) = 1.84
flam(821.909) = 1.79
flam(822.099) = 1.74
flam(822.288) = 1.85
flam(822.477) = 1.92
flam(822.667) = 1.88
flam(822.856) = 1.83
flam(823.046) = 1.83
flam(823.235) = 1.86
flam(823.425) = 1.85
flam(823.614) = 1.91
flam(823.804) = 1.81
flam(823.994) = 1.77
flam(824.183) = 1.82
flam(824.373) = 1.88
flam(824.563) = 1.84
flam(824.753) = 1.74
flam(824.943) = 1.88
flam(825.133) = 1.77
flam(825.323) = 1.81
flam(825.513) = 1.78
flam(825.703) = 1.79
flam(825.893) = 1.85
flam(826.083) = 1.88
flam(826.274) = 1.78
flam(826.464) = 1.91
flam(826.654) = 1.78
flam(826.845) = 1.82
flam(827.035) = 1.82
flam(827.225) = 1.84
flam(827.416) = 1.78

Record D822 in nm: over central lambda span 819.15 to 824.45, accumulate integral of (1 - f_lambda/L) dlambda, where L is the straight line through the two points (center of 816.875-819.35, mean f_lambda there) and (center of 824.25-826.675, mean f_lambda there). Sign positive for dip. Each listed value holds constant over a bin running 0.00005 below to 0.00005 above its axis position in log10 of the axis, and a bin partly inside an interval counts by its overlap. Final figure -0.02 nm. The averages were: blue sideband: 1.75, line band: 1.79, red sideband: 1.82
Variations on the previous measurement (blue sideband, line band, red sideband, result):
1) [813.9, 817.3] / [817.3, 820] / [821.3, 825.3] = 0.212 nm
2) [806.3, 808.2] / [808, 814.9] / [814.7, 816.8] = 0.017 nm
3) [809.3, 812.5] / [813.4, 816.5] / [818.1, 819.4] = -0.180 nm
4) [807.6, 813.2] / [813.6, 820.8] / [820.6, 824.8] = 0.156 nm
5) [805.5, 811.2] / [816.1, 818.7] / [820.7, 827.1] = 0.075 nm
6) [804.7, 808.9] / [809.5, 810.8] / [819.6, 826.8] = -0.009 nm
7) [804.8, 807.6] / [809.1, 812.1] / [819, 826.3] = -0.019 nm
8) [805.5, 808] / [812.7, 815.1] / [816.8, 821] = -0.092 nm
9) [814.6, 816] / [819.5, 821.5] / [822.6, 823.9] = 0.094 nm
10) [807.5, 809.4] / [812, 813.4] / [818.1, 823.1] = -0.037 nm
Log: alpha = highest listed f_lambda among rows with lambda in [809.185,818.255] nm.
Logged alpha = 1.91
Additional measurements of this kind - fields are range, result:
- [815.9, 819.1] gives 1.89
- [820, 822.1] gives 1.84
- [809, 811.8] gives 1.9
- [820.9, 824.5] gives 1.92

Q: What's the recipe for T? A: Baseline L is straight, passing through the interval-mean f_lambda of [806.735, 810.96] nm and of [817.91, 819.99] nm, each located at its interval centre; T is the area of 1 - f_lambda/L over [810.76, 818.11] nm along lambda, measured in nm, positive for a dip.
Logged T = -0.46 nm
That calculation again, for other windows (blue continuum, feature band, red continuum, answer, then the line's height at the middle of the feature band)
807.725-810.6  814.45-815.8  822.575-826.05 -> -0.020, 1.83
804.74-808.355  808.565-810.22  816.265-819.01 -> -0.021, 1.81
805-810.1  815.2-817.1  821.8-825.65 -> -0.032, 1.82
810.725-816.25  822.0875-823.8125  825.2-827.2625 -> -0.027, 1.83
